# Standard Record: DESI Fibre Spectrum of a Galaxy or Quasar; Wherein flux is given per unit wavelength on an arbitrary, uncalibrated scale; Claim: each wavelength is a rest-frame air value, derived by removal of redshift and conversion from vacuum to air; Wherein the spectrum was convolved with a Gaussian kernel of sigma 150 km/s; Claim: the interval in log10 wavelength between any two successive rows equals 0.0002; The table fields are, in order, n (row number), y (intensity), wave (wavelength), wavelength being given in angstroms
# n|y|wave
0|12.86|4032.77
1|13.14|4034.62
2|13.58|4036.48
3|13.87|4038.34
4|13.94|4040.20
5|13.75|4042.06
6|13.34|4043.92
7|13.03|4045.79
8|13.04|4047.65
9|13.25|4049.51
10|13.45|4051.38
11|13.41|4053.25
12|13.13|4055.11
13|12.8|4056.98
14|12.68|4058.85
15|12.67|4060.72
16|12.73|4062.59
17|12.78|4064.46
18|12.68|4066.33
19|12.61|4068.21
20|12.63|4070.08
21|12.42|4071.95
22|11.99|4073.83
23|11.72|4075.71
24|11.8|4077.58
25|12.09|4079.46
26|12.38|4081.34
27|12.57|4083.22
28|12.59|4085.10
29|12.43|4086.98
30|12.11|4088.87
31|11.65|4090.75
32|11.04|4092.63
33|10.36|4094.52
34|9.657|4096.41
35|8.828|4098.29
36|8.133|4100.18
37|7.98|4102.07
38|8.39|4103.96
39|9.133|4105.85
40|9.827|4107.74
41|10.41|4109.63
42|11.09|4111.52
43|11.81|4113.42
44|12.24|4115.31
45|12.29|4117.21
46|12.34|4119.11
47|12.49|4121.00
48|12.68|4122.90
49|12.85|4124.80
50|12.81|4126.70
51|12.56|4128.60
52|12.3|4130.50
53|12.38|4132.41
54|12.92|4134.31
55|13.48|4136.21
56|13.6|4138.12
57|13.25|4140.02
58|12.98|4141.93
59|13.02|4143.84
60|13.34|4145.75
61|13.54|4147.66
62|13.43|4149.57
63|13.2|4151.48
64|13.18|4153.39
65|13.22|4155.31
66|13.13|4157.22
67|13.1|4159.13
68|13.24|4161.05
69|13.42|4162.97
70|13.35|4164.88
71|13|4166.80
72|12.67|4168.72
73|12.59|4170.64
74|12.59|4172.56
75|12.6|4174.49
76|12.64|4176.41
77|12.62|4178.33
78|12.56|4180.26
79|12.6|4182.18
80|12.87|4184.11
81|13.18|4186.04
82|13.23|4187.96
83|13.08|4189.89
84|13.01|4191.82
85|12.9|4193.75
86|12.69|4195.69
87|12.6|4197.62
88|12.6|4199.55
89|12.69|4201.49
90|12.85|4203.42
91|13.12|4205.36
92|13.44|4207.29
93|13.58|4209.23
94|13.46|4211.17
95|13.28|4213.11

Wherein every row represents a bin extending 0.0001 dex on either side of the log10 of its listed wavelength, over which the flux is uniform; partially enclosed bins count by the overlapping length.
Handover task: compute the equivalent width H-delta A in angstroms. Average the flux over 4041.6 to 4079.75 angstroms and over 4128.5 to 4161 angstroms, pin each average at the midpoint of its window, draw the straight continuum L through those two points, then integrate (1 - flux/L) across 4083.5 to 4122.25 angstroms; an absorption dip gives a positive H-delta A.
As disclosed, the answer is 6.4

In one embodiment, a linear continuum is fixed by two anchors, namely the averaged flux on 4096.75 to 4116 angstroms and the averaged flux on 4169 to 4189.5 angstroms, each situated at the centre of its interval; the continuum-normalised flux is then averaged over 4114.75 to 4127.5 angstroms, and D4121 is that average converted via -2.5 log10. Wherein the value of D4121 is -0.206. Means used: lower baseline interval 9.75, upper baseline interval 12.8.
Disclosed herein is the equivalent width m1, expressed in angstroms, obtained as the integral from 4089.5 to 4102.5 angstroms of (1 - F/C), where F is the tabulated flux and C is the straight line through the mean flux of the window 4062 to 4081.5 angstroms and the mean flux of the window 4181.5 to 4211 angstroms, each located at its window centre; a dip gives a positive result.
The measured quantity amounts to 2.8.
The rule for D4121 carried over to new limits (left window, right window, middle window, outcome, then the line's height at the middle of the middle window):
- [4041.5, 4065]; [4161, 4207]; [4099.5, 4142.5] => 0.11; 13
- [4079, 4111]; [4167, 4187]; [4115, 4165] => -0.11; 11.7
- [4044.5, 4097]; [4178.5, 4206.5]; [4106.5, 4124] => 0.08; 12.5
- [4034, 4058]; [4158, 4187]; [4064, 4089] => 0.08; 13.2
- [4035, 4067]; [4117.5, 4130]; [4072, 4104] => 0.17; 12.9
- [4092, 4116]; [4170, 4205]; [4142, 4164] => -0.15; 11.6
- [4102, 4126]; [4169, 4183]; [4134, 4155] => -0.12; 11.9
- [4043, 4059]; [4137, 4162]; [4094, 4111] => 0.39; 13.2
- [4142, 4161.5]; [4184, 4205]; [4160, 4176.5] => 0.02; 13.1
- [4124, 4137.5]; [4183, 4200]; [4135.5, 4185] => -0.02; 12.8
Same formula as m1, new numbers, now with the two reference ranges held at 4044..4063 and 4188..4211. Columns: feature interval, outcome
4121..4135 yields 0.4 angstroms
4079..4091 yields 0.7 angstroms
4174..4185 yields 0.3 angstroms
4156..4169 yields -0.2 angstroms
